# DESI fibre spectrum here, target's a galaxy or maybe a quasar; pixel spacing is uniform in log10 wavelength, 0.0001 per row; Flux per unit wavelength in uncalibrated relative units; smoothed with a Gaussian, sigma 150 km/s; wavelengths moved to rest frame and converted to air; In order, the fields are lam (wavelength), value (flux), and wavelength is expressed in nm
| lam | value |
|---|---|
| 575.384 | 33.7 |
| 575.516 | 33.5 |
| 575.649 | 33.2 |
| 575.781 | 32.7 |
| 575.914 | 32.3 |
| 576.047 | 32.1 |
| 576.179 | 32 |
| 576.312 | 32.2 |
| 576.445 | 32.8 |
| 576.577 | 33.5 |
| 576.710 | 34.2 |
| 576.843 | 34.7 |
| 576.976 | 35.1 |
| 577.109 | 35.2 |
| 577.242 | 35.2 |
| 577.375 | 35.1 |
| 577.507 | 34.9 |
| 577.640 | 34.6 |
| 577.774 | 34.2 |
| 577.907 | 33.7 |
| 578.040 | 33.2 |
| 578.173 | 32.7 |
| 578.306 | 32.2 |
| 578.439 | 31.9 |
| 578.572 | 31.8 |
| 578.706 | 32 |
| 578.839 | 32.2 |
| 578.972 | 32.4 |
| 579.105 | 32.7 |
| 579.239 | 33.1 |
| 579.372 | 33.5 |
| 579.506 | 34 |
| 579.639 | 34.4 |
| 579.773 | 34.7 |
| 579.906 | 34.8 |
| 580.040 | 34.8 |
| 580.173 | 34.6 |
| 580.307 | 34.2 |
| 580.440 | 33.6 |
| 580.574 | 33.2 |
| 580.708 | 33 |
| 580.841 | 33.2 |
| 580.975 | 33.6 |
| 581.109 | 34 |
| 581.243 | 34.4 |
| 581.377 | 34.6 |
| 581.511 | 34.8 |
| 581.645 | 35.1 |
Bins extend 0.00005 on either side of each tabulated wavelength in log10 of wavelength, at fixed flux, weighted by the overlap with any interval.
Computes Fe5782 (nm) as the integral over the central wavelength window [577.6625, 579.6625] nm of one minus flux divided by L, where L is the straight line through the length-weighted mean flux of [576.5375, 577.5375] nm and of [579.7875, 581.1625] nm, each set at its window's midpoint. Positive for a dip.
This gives 0.08 nm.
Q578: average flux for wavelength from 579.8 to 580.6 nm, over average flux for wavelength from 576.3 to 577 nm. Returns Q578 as 1.0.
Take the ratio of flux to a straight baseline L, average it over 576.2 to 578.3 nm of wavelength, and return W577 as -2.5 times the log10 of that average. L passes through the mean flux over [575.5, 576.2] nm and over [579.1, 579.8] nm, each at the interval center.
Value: -0.03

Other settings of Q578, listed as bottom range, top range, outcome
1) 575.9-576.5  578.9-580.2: 1.05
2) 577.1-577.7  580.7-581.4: 0.97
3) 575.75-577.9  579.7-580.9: 1.01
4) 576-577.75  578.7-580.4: 0.99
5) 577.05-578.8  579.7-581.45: 1.01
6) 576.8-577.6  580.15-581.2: 0.96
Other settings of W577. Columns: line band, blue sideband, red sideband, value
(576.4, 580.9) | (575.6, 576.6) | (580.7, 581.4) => -0.016 mag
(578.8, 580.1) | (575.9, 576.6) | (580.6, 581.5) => -0.010 mag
